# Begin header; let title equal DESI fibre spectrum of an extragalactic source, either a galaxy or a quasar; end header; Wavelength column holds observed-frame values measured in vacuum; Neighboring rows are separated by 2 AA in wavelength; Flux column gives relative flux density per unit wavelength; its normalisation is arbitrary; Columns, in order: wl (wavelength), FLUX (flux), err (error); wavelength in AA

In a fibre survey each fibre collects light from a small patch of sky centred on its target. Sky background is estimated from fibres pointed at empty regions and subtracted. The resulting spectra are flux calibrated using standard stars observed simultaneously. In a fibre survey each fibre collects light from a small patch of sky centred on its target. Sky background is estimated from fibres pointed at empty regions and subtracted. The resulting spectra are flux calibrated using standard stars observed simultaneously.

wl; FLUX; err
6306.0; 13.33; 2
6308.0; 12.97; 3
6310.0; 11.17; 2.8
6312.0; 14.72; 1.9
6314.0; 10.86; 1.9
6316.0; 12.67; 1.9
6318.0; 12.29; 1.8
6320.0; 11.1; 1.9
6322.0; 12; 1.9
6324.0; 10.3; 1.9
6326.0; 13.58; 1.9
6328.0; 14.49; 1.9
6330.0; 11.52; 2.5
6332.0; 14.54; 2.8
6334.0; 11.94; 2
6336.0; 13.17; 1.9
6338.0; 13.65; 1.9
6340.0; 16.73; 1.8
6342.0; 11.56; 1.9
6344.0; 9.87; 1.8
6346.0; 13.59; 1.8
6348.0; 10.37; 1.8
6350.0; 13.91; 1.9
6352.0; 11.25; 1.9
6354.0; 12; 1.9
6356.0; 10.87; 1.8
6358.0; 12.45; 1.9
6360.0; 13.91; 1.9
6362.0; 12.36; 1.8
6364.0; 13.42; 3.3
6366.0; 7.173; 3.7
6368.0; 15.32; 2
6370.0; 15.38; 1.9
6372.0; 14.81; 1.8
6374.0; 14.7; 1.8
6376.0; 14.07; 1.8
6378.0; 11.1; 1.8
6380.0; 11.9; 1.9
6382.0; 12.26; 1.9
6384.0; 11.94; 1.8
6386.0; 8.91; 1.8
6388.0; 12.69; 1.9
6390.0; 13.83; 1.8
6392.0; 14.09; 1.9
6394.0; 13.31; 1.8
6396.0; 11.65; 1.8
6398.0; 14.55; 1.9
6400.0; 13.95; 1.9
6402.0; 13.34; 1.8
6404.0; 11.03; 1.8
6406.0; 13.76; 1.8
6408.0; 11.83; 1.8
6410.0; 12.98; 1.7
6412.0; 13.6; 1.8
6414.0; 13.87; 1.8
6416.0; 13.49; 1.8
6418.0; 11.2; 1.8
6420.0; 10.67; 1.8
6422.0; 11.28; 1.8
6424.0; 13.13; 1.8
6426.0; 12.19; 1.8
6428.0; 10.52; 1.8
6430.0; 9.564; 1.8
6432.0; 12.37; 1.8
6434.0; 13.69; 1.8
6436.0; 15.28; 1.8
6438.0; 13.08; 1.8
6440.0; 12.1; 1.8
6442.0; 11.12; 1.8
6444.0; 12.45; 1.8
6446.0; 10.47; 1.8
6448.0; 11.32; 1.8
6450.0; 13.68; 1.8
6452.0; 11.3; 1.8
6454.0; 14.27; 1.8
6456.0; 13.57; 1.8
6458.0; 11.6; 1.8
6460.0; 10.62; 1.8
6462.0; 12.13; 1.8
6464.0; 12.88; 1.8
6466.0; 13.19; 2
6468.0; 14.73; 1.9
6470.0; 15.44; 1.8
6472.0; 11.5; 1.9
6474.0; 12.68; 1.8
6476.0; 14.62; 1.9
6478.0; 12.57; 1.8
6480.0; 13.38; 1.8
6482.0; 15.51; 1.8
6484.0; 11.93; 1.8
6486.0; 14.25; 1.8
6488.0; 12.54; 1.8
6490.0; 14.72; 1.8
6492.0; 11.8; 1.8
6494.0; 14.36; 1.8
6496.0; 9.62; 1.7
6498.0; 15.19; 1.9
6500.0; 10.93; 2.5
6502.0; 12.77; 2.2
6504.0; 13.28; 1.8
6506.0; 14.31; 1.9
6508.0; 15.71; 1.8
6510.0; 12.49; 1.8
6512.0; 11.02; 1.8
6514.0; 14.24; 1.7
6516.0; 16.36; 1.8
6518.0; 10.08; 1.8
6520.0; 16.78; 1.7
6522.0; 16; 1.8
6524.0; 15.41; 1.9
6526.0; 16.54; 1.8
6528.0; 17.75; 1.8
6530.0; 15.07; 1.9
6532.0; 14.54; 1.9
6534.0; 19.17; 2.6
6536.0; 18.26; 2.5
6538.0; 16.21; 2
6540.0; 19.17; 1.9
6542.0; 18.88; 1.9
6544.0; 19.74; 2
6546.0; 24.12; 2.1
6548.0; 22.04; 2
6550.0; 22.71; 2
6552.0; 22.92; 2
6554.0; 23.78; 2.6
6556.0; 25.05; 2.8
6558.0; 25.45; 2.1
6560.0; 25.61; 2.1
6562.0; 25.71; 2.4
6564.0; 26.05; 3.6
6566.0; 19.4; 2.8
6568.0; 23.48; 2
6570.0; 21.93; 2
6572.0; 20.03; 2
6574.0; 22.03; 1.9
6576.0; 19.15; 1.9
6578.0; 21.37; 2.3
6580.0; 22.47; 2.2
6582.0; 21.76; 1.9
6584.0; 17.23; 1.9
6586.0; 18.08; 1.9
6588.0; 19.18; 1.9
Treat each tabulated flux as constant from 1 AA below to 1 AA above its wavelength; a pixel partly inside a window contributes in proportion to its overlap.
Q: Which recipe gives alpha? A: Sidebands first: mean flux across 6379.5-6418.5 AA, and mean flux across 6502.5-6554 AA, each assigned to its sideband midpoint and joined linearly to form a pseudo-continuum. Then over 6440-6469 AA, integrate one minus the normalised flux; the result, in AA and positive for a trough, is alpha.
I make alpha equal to 4.4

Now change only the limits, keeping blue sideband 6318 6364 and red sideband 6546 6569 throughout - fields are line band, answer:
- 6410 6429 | 4.98 AA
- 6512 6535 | 6.94 AA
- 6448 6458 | 3.01 AA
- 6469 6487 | 5.62 AA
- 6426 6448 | 6.90 AA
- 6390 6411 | 3.40 AA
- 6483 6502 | 7.09 AA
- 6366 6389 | 2.62 AA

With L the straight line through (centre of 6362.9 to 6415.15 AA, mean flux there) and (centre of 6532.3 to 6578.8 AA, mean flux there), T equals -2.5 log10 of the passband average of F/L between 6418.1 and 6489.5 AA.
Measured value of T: 0.28 mag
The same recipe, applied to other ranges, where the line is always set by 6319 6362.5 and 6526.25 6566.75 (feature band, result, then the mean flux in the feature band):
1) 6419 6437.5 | 0.31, 12.1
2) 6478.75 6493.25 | 0.35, 13.4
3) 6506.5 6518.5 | 0.41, 13.5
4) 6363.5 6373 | 0.04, 13.2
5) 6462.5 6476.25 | 0.30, 13.5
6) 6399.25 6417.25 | 0.17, 13.1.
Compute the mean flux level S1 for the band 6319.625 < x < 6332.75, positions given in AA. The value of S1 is 12.5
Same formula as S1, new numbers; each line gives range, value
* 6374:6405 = 12.6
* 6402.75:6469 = 12.4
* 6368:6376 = 14.9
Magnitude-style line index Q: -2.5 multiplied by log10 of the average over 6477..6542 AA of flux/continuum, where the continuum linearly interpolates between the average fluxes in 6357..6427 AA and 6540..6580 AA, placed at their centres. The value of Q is 0.33 mag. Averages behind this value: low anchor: 12.7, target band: 14.5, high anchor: 22.5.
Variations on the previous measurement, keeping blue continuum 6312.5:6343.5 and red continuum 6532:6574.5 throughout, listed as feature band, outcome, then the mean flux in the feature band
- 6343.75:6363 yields 0.132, 12.1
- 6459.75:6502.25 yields 0.395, 13.1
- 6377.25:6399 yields 0.216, 12.4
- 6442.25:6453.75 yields 0.417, 12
